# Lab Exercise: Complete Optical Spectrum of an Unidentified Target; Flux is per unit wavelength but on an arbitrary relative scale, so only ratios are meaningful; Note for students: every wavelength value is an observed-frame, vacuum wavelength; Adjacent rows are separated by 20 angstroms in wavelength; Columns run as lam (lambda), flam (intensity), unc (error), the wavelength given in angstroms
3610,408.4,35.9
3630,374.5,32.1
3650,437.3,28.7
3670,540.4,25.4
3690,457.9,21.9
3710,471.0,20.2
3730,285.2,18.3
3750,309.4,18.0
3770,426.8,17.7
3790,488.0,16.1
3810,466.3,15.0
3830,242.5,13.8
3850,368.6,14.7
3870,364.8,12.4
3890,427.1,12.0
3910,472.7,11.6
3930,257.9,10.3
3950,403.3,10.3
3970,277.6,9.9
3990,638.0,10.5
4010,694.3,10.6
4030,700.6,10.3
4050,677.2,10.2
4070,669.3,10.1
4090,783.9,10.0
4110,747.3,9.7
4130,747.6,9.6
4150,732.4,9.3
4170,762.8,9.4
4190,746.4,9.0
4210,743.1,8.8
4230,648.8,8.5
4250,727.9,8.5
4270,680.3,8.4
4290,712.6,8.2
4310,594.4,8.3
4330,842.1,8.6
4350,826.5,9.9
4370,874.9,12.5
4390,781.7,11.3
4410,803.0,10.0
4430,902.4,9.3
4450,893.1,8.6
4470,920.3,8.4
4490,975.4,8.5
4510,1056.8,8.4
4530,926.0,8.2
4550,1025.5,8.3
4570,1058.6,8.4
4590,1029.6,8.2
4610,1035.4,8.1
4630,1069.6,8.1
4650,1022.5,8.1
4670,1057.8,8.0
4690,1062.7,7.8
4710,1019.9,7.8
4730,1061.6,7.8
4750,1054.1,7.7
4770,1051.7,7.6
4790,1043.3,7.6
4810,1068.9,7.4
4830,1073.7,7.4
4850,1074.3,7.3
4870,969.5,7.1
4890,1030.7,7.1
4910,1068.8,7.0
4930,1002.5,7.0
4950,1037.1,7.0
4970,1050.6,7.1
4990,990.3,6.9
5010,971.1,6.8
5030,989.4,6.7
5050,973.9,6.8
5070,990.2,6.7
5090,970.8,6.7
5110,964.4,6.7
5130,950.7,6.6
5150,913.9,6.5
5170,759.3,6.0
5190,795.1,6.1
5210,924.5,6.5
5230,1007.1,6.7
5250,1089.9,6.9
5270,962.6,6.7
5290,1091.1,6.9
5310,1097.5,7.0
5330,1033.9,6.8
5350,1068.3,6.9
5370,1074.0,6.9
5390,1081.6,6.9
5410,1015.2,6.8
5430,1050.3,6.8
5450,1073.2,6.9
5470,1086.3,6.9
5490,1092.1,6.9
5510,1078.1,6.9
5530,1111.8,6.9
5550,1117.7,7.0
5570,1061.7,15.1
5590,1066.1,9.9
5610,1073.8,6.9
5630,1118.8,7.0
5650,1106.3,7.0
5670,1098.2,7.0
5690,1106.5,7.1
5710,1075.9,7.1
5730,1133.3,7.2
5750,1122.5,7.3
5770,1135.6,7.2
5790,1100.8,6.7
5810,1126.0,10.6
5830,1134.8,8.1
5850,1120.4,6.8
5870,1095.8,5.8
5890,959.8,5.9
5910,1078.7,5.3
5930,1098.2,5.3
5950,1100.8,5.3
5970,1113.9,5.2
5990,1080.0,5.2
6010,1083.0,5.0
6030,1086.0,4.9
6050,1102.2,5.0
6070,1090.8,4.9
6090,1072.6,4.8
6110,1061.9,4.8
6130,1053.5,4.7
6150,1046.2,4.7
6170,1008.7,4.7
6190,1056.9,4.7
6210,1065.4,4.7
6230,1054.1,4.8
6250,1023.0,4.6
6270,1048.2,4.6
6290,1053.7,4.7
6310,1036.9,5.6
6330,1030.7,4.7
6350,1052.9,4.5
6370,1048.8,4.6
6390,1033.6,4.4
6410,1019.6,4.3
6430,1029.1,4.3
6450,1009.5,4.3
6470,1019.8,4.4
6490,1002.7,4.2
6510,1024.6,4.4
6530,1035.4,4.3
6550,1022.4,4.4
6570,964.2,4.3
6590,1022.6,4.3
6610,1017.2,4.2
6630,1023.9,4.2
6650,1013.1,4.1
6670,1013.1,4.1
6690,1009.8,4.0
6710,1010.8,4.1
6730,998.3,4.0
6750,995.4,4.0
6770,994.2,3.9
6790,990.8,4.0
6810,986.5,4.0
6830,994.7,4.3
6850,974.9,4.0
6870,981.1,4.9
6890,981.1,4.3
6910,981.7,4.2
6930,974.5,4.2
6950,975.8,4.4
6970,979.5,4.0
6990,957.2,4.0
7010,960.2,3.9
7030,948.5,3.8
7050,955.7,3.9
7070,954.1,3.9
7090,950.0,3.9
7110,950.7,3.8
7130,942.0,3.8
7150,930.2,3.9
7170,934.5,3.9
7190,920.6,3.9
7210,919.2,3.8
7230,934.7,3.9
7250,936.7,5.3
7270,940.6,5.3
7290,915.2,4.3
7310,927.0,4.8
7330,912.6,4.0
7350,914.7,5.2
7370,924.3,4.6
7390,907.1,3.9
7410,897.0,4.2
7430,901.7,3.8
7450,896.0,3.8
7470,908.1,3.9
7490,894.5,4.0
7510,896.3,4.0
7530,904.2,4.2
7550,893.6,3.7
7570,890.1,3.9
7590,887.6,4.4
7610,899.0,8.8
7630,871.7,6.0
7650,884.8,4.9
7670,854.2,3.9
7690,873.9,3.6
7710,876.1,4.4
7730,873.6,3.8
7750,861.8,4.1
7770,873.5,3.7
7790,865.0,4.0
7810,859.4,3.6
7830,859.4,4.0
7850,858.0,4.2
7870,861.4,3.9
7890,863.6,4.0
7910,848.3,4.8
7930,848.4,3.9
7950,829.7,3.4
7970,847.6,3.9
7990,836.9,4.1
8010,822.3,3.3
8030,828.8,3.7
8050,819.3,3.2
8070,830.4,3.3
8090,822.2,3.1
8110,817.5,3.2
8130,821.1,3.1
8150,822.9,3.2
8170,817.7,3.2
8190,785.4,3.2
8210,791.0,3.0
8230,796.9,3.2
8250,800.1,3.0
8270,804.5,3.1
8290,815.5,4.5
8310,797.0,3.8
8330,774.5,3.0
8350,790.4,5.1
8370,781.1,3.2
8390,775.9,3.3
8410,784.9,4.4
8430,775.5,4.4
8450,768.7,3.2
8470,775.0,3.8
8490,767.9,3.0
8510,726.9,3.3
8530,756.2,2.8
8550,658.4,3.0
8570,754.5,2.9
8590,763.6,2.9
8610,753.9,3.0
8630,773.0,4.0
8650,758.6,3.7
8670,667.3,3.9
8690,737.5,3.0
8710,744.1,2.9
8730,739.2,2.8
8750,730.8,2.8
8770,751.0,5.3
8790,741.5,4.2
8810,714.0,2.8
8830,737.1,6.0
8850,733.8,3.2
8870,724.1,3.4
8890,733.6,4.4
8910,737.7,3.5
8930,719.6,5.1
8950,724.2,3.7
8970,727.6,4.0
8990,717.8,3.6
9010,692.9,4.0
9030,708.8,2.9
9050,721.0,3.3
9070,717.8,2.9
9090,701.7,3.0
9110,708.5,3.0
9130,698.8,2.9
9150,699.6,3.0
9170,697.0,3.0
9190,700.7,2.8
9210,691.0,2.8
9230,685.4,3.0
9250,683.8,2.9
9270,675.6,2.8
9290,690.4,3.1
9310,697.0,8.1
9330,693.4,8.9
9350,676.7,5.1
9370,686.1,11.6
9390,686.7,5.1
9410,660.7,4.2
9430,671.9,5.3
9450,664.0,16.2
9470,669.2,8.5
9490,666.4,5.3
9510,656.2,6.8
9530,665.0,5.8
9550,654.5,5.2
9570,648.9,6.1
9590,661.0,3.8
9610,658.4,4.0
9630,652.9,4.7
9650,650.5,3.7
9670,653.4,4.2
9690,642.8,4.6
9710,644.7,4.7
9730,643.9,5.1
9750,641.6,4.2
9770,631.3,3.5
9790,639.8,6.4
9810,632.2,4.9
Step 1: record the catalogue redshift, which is 0.00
